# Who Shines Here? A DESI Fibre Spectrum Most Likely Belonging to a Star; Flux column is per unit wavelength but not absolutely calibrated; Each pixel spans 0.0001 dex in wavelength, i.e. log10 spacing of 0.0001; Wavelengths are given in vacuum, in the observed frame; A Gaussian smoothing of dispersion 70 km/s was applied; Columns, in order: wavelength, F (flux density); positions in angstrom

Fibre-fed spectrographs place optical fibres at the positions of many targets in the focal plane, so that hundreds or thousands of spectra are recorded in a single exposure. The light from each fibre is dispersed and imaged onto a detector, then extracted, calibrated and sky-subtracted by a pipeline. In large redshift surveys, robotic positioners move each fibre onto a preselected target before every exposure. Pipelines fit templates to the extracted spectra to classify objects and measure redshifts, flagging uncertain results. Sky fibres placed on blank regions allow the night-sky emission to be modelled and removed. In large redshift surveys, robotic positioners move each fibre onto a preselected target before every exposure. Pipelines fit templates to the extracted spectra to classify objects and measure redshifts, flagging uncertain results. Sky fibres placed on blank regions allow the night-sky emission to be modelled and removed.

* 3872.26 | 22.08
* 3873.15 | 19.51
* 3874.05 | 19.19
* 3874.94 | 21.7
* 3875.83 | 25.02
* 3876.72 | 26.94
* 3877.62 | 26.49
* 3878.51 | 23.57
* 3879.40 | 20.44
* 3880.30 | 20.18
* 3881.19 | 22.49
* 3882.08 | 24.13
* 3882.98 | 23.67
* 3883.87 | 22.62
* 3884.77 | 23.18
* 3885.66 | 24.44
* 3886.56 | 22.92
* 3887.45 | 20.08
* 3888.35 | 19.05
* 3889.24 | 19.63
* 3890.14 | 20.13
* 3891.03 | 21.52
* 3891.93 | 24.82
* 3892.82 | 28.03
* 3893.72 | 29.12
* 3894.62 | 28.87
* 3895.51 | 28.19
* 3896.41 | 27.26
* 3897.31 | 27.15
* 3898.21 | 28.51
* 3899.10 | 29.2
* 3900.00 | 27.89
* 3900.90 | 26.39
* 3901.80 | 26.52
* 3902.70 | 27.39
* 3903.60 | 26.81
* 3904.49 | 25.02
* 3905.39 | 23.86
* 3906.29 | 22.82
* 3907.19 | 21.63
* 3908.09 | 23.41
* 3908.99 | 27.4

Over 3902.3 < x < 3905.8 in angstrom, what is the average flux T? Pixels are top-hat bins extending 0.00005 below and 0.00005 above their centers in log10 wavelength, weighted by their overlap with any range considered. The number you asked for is 25.8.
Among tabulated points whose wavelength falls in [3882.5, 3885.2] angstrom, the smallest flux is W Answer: 22.62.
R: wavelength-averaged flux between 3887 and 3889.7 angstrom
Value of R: 19.6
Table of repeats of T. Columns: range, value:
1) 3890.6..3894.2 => 25.9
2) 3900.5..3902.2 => 26.4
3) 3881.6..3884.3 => 23.5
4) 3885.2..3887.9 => 22.5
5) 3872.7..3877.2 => 22.5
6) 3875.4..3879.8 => 24.5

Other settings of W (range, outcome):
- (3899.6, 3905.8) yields 23.86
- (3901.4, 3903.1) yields 26.52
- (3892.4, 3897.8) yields 27.15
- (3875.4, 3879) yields 23.57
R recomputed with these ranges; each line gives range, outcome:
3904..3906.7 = 24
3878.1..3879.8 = 22.1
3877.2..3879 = 25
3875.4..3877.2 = 25.9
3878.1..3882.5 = 22.2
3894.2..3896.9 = 28.1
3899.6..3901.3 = 27.1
